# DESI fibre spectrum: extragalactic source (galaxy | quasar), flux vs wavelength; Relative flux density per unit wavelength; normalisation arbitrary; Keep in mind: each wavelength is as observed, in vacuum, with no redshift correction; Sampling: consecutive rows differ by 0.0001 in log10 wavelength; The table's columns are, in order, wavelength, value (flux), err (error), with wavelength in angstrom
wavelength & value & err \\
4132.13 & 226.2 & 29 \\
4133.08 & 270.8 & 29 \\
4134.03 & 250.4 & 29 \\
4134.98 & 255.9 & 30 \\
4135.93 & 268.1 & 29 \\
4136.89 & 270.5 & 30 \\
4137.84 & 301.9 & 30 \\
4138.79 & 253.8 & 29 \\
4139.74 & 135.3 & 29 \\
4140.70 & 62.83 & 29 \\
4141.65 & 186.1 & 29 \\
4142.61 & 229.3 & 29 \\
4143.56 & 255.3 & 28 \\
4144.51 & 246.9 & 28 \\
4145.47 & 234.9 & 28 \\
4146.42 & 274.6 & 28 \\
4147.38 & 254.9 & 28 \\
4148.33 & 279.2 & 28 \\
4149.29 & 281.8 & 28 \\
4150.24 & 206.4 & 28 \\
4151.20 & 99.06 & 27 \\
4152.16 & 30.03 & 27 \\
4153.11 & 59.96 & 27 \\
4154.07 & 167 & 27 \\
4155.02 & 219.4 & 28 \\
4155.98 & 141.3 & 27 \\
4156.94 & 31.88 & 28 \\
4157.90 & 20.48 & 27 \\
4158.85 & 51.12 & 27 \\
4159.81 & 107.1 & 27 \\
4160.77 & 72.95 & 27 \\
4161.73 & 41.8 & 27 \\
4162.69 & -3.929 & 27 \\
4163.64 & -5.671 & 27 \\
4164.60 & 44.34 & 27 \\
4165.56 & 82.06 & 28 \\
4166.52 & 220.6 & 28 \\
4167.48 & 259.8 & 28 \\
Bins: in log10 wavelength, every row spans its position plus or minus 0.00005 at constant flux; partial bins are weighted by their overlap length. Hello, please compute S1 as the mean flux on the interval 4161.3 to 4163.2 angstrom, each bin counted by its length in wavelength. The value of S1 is 17.9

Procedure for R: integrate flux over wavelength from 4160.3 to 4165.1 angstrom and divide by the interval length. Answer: 30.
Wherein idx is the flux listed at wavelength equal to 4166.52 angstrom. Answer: 220.6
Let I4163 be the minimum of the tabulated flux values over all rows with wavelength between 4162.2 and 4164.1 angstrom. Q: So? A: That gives -5.671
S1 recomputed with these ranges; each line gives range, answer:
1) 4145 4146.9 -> 255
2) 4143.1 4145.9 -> 246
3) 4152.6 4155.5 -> 148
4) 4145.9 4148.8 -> 269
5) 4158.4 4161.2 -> 77.3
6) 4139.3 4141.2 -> 99.4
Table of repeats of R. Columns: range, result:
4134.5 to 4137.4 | 265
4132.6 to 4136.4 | 262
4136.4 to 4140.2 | 241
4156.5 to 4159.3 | 34.4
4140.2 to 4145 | 196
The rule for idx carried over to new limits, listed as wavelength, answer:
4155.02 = 219.4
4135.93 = 268.1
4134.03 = 250.4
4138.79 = 253.8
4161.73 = 41.8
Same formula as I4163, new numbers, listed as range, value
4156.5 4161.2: 20.48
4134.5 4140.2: 135.3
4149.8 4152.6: 30.03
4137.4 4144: 62.83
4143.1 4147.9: 234.9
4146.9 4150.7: 206.4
